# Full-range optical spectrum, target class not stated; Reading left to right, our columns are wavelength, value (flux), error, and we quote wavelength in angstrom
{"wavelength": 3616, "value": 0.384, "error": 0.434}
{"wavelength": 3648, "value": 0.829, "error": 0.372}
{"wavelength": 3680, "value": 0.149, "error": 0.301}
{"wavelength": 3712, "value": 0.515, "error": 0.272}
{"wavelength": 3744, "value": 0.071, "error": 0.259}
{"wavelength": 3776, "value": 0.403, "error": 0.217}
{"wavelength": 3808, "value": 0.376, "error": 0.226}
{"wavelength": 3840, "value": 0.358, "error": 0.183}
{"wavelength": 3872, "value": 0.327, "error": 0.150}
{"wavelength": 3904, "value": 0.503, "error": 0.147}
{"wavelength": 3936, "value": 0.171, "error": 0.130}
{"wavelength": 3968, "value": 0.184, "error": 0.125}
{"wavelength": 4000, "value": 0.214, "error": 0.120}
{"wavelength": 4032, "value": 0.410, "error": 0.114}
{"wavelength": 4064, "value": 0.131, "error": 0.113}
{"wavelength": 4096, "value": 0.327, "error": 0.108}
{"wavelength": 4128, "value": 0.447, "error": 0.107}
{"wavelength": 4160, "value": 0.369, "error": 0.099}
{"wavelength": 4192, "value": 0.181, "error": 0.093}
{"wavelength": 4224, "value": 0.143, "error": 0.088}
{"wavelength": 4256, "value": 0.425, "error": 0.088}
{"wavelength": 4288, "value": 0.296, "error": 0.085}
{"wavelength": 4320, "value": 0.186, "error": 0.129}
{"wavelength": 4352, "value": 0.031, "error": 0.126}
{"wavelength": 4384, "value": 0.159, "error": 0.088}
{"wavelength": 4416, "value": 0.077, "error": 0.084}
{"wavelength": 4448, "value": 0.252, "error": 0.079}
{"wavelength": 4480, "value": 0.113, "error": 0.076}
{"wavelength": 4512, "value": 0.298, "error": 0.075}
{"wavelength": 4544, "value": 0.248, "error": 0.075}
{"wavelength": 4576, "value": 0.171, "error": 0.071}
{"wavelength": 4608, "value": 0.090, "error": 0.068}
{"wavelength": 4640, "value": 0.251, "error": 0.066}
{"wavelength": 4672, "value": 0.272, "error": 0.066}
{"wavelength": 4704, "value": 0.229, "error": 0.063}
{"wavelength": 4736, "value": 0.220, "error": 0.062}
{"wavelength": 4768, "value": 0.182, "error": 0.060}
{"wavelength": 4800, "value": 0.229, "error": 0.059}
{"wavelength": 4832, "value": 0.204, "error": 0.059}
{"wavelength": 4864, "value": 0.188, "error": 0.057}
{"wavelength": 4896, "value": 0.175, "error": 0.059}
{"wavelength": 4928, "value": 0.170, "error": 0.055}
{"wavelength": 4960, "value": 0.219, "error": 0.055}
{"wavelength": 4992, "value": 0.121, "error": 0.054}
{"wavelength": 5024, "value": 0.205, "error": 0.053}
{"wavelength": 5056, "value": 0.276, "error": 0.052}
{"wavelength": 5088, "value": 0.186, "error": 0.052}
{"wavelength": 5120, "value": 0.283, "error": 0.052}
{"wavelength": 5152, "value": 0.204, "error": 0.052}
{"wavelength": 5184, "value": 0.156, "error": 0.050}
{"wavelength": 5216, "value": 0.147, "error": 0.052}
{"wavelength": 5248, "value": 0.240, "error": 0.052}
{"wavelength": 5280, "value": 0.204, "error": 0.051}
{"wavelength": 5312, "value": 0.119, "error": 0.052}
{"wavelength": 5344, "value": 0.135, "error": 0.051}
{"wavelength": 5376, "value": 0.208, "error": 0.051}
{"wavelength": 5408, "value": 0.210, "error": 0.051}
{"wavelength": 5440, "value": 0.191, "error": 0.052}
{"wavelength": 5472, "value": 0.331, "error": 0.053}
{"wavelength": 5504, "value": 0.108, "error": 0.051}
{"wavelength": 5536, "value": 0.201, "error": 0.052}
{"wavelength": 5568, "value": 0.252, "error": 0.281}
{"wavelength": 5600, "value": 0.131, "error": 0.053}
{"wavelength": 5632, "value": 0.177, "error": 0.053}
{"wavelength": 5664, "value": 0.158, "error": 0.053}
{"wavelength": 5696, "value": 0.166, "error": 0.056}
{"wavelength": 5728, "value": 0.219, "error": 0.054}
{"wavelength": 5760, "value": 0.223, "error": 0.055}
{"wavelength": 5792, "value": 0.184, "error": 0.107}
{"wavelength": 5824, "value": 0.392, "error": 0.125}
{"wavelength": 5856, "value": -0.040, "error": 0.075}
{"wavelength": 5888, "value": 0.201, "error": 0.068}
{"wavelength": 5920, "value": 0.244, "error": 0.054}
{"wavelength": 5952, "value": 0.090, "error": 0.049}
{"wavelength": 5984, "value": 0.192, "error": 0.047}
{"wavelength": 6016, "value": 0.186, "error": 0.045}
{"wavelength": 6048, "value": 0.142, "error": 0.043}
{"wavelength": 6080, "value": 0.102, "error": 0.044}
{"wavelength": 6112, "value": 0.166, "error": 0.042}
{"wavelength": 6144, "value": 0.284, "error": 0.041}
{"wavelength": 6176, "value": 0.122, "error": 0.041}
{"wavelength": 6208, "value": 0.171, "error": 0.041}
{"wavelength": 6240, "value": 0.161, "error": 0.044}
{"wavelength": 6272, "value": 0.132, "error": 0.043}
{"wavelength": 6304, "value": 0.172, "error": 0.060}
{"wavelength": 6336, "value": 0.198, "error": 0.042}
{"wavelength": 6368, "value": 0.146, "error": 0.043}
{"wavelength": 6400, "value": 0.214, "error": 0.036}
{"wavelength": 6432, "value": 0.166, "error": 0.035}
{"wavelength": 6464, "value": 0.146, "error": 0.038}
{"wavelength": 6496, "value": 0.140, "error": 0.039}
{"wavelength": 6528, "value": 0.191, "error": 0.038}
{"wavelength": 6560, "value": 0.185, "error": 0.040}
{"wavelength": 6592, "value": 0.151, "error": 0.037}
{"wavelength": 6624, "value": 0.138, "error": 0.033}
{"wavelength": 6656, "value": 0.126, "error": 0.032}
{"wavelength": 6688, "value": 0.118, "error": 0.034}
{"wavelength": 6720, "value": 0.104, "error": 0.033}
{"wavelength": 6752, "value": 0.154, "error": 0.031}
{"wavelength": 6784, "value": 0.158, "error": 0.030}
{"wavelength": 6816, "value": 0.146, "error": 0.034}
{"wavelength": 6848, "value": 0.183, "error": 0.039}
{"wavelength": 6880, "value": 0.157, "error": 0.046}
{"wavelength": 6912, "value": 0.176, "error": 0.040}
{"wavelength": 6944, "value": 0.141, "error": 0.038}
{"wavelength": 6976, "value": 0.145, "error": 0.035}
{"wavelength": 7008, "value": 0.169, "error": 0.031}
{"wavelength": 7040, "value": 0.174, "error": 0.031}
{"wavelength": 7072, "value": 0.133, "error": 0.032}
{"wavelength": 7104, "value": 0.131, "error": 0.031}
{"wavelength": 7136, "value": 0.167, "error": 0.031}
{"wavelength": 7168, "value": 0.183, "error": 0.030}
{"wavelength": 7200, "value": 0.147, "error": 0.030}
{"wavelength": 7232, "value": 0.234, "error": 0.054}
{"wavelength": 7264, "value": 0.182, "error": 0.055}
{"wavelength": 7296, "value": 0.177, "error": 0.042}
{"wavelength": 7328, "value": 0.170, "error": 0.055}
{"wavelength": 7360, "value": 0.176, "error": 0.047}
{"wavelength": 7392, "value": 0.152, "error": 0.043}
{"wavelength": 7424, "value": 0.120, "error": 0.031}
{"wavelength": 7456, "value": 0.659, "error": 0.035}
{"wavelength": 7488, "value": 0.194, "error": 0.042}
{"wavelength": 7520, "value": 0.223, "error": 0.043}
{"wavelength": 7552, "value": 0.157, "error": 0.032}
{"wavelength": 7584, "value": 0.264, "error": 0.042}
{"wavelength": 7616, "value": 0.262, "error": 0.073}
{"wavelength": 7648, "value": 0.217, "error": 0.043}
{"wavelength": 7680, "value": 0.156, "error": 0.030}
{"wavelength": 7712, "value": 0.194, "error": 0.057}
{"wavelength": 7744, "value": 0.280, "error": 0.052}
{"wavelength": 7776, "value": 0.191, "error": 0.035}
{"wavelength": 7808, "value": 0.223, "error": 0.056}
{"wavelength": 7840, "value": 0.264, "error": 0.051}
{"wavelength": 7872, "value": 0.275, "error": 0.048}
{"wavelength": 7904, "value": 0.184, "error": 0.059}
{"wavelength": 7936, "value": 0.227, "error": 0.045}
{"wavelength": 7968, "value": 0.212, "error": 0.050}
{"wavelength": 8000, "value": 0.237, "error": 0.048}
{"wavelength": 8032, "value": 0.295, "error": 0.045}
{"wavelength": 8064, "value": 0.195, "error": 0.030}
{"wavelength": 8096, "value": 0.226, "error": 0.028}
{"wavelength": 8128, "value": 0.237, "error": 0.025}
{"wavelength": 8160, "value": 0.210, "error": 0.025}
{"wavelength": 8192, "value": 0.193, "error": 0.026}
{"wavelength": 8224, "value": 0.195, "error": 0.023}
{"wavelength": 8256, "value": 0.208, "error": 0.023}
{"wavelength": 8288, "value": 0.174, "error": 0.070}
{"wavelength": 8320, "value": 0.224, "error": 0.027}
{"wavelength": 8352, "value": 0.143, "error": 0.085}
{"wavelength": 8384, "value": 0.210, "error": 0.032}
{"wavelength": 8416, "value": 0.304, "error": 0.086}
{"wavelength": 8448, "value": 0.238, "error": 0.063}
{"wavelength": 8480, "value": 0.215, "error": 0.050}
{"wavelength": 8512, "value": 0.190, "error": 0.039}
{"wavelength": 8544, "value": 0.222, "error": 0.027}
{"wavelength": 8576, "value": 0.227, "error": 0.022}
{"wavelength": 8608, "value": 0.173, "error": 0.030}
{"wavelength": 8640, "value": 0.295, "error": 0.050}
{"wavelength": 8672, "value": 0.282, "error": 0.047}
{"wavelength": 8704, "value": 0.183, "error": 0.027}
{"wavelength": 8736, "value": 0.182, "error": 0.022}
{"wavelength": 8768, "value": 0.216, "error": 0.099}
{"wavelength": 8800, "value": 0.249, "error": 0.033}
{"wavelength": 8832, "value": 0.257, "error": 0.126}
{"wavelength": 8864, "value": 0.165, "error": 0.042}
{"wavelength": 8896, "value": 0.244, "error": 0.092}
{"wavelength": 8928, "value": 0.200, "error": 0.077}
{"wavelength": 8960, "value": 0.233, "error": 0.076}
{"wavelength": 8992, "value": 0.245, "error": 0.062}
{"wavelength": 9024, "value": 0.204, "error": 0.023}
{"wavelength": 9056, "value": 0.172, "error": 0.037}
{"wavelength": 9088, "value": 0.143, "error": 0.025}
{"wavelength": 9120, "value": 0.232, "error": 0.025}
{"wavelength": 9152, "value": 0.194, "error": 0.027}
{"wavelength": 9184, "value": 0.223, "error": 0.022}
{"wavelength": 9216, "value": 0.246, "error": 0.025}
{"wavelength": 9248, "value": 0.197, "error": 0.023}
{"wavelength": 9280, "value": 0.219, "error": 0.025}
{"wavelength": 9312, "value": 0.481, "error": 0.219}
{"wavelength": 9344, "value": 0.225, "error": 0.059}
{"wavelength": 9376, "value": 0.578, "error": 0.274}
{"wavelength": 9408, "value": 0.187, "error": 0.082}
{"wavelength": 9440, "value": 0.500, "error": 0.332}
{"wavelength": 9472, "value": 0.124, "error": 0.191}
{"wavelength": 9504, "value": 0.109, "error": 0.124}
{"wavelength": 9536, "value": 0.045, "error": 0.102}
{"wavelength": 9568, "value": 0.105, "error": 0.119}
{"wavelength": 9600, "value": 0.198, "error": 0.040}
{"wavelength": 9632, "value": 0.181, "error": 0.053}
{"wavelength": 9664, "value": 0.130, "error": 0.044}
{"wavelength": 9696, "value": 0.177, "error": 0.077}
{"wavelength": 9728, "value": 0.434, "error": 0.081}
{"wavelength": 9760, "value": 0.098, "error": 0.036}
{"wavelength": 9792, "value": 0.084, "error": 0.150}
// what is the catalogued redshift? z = 1.00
